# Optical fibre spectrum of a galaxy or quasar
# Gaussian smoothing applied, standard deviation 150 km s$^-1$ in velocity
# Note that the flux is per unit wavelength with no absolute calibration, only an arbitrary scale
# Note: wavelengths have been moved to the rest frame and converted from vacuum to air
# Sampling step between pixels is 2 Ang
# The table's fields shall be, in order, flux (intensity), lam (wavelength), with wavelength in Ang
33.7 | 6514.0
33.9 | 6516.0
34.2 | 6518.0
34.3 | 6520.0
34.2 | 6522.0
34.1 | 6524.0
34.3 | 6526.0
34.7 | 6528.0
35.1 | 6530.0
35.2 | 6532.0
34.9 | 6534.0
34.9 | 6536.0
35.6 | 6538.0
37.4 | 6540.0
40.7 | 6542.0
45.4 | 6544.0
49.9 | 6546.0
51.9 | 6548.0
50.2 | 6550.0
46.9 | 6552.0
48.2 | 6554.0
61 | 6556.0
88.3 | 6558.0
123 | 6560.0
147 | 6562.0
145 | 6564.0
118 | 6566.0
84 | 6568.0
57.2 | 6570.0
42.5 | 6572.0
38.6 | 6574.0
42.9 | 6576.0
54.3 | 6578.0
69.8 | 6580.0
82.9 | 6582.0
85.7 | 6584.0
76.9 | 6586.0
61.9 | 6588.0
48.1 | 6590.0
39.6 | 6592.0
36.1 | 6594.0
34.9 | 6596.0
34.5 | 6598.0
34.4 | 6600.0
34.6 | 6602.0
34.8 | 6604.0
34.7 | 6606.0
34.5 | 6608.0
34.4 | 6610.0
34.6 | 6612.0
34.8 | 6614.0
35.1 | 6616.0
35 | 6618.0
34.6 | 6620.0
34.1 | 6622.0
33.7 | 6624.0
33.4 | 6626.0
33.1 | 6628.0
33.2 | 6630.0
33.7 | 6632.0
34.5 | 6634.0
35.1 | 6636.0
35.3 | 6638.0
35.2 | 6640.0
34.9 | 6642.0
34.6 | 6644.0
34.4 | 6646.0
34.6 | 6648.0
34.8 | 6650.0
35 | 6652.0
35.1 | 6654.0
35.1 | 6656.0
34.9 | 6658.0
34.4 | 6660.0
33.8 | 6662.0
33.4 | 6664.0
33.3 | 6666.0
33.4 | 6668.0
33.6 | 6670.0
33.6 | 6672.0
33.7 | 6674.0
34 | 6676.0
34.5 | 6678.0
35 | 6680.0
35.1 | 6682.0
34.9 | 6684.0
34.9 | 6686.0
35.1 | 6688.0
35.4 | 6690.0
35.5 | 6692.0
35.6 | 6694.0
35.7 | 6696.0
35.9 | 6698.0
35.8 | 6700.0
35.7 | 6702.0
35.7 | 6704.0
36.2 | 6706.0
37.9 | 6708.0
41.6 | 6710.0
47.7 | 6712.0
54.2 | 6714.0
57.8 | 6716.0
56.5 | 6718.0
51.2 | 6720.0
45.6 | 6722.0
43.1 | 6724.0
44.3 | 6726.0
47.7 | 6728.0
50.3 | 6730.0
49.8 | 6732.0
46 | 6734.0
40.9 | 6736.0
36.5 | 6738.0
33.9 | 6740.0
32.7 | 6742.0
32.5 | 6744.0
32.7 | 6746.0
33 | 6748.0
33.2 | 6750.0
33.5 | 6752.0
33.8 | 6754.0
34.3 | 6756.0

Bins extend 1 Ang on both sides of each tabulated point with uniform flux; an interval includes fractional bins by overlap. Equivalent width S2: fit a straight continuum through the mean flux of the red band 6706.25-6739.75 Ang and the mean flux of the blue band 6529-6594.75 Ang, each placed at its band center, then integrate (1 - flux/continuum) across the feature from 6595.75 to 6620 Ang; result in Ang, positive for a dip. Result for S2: 9.7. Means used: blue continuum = 62.2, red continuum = 46.4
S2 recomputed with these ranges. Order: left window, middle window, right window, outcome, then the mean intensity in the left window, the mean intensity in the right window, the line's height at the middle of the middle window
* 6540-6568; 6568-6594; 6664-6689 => 3.4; 76.9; 34.2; 67.5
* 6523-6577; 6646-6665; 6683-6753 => 5.1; 59.1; 40.3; 47.3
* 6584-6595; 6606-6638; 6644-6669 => 7.7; 55.5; 34.4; 45.3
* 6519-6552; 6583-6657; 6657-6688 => -4.4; 39.2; 34.2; 36.1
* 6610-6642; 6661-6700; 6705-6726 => 6.9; 34.4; 47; 42.1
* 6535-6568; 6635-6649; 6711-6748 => 5.5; 70.6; 44.3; 57.3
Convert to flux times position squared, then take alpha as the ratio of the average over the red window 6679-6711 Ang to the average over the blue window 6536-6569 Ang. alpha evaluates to 0.5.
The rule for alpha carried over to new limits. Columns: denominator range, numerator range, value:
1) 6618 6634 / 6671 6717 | 1.14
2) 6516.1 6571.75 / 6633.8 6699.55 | 0.62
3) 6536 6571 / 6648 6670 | 0.50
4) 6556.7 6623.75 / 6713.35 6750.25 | 0.78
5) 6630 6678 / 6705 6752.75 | 1.26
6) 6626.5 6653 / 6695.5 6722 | 1.29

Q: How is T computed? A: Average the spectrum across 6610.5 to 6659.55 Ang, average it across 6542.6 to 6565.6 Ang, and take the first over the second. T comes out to 0.44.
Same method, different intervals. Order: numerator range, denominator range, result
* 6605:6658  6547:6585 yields 0.46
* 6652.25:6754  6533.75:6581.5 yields 0.59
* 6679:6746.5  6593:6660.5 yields 1.17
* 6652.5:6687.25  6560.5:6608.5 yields 0.55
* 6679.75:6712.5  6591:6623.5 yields 1.04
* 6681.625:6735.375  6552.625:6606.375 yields 0.64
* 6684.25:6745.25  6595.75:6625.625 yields 1.19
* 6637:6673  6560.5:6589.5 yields 0.43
